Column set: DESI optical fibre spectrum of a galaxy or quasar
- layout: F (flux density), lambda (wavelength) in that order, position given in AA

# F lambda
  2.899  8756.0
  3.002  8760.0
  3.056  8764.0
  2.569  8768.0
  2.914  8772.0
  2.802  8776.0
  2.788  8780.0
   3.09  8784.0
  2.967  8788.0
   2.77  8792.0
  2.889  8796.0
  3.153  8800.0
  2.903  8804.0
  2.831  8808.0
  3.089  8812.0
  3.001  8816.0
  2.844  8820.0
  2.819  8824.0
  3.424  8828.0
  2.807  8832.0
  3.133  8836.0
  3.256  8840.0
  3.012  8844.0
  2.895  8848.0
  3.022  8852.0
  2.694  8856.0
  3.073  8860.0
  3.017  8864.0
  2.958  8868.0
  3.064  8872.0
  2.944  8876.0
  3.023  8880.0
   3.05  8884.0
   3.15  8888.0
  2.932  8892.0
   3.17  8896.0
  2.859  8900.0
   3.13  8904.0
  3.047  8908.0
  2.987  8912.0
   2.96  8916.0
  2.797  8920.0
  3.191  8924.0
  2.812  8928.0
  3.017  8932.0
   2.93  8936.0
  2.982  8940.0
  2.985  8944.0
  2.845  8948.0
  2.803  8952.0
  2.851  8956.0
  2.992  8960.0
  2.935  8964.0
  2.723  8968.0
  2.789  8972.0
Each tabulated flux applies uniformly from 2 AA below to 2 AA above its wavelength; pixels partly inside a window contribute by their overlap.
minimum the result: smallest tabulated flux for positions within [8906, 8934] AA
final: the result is 2.797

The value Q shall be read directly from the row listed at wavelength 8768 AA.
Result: 2.569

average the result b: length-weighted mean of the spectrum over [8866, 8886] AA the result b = 3.01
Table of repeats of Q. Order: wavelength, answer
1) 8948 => 2.845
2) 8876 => 2.944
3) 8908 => 3.047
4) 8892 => 2.932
